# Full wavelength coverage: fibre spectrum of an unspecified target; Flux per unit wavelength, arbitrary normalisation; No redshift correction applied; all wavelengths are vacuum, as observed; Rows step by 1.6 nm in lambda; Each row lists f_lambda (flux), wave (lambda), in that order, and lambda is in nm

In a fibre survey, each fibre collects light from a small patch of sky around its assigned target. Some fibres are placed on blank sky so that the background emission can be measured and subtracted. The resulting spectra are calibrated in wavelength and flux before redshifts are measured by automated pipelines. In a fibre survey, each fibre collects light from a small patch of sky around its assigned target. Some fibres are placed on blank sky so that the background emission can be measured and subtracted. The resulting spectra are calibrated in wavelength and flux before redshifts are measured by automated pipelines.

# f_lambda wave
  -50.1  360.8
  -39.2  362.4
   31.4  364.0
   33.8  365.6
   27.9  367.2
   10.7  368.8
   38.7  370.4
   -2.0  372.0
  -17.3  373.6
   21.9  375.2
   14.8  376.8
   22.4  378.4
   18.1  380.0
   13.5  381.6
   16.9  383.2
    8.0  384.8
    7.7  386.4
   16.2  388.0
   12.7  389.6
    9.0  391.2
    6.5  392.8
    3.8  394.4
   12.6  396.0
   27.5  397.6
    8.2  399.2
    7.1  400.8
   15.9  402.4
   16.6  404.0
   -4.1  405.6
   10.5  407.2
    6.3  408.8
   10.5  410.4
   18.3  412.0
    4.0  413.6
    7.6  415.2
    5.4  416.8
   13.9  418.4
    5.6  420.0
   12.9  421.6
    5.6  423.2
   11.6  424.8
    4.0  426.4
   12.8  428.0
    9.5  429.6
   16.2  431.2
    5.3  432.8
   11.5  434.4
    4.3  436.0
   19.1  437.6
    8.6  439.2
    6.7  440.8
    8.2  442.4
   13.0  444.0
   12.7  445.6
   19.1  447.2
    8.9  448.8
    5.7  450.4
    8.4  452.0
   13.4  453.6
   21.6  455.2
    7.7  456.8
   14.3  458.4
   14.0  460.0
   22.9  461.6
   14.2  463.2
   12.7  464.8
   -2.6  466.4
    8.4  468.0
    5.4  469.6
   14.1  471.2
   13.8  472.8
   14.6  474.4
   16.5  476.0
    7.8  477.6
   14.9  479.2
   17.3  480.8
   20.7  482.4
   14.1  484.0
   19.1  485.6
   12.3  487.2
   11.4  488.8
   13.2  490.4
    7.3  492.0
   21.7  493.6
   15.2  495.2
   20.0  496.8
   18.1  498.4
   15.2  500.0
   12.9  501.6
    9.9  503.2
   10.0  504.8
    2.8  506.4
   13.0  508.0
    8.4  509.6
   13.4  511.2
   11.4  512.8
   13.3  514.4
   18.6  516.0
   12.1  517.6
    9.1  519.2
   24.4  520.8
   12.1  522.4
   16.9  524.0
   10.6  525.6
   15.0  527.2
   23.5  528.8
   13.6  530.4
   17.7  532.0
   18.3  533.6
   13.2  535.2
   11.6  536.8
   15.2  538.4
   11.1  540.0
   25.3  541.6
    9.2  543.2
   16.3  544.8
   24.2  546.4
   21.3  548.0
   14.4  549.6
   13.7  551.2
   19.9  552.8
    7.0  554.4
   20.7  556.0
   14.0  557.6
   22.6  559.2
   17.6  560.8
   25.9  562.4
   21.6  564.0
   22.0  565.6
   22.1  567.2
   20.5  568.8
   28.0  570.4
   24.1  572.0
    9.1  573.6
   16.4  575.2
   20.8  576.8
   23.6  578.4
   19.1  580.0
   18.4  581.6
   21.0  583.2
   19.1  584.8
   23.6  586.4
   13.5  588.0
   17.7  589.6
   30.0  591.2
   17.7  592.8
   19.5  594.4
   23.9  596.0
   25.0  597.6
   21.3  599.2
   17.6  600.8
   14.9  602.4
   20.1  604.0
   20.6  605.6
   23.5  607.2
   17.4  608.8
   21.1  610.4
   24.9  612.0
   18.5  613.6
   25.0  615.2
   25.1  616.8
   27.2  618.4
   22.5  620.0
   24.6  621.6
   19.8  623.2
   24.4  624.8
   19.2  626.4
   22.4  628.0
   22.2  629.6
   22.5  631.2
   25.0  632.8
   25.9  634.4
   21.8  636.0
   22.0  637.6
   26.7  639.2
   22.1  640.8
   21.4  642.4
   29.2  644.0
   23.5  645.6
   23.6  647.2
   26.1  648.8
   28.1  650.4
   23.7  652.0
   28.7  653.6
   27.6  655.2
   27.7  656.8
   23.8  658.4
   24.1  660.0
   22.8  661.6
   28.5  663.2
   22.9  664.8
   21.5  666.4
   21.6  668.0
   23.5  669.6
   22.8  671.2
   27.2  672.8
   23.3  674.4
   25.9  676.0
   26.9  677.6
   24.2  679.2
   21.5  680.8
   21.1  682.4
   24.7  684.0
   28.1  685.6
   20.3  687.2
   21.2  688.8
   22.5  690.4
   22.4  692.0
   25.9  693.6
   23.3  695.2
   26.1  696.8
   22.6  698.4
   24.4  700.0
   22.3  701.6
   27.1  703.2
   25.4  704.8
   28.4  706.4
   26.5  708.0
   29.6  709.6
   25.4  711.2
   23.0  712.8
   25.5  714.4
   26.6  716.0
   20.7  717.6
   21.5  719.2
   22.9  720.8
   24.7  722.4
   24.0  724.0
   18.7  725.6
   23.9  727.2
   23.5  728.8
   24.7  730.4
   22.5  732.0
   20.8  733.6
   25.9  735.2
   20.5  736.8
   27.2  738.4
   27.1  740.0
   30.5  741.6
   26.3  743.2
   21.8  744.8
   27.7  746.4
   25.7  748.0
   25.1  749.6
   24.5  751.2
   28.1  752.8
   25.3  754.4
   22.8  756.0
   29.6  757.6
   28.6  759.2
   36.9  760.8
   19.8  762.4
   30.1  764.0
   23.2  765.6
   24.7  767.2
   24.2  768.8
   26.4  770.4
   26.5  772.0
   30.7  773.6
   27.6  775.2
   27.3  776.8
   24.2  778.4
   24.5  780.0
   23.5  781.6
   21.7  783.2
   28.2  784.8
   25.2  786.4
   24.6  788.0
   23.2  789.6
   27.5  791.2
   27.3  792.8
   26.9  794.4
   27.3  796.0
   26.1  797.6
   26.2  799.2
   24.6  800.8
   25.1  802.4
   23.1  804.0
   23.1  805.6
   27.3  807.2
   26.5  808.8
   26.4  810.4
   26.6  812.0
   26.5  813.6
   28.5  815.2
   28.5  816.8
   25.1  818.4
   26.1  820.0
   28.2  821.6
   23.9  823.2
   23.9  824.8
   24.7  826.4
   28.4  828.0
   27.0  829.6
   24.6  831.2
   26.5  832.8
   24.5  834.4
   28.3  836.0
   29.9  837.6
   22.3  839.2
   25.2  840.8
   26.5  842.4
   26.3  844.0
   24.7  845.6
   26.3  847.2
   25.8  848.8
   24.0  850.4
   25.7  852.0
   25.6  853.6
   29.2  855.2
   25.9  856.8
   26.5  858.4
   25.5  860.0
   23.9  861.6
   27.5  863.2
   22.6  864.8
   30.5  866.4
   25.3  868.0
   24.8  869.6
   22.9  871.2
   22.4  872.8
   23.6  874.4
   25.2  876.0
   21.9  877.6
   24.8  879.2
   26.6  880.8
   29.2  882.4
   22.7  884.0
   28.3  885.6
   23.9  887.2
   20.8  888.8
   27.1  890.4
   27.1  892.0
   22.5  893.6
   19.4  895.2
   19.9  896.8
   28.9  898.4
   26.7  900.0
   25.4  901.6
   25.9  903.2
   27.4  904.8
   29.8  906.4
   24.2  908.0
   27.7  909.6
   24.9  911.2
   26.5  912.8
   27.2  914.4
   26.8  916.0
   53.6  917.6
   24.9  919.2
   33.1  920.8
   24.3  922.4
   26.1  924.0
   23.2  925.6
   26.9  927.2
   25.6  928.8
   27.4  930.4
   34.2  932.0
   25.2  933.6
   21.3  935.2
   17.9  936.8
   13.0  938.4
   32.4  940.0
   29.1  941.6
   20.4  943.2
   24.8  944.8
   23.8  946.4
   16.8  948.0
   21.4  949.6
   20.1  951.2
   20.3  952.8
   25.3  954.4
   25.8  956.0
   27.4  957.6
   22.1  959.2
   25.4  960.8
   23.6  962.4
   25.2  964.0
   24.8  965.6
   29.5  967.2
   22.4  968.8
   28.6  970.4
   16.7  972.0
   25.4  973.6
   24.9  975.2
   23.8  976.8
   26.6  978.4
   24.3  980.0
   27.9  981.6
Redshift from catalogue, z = 0.40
